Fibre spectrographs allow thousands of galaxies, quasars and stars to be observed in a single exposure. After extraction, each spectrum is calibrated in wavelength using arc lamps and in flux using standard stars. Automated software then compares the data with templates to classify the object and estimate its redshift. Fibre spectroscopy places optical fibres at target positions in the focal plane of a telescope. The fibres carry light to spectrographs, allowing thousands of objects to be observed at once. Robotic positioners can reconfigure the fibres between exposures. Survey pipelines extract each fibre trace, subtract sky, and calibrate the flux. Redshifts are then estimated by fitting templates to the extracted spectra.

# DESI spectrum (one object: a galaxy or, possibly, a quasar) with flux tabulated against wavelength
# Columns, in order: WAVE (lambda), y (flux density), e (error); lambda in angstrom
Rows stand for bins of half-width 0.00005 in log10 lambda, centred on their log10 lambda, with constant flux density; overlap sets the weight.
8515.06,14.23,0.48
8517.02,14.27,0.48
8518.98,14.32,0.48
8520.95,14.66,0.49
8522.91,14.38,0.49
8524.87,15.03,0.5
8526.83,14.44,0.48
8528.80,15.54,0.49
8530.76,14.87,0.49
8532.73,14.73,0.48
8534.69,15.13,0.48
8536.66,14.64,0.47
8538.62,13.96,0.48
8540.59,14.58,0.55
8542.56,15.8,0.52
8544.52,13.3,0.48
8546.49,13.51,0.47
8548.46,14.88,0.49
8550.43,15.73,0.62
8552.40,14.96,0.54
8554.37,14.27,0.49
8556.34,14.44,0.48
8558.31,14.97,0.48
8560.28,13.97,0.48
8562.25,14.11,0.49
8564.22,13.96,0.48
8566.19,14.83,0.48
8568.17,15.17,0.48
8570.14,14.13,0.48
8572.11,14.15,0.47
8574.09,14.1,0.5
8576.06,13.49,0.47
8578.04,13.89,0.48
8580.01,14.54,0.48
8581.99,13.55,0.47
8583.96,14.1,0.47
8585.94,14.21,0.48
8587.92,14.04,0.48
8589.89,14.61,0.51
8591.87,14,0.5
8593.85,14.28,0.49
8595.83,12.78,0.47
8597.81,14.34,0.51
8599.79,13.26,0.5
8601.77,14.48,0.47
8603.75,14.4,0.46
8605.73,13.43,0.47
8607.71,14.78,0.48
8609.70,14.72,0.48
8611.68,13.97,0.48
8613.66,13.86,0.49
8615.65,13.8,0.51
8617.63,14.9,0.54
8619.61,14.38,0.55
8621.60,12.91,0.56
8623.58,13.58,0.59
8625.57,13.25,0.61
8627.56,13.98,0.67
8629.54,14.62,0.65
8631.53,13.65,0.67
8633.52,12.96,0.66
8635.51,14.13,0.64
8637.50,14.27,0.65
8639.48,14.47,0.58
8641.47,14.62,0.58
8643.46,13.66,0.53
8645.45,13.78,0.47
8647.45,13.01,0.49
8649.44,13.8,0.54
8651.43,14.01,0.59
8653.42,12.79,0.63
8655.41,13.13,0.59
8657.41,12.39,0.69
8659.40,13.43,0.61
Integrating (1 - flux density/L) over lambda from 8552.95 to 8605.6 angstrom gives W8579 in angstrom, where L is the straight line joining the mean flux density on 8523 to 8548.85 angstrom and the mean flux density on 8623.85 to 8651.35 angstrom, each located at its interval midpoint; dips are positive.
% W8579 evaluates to 0.6 angstrom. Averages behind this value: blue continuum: 14.6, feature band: 14.2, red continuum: 13.9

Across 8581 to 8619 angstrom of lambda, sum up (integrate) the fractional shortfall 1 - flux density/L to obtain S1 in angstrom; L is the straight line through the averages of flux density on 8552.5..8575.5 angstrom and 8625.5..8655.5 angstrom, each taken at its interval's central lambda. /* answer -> 0.1 angstrom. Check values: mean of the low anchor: 14.4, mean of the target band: 14.1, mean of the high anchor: 13.8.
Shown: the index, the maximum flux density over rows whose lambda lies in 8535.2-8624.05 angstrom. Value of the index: 15.8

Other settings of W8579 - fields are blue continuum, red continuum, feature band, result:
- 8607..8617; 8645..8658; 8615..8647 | -0.36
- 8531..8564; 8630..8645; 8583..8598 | 0.26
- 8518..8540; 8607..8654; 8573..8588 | 0.33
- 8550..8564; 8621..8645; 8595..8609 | 0.19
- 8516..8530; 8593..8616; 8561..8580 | 0.09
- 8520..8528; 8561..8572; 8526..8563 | -0.23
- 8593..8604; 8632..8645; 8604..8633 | -0.08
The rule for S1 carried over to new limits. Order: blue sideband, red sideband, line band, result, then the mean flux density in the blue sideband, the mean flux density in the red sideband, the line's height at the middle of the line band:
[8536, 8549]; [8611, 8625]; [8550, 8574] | -0.5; 14.4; 13.9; 14.2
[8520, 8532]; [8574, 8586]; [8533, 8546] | 0.1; 14.8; 14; 14.6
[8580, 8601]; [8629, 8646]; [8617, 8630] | 0.1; 14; 14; 14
